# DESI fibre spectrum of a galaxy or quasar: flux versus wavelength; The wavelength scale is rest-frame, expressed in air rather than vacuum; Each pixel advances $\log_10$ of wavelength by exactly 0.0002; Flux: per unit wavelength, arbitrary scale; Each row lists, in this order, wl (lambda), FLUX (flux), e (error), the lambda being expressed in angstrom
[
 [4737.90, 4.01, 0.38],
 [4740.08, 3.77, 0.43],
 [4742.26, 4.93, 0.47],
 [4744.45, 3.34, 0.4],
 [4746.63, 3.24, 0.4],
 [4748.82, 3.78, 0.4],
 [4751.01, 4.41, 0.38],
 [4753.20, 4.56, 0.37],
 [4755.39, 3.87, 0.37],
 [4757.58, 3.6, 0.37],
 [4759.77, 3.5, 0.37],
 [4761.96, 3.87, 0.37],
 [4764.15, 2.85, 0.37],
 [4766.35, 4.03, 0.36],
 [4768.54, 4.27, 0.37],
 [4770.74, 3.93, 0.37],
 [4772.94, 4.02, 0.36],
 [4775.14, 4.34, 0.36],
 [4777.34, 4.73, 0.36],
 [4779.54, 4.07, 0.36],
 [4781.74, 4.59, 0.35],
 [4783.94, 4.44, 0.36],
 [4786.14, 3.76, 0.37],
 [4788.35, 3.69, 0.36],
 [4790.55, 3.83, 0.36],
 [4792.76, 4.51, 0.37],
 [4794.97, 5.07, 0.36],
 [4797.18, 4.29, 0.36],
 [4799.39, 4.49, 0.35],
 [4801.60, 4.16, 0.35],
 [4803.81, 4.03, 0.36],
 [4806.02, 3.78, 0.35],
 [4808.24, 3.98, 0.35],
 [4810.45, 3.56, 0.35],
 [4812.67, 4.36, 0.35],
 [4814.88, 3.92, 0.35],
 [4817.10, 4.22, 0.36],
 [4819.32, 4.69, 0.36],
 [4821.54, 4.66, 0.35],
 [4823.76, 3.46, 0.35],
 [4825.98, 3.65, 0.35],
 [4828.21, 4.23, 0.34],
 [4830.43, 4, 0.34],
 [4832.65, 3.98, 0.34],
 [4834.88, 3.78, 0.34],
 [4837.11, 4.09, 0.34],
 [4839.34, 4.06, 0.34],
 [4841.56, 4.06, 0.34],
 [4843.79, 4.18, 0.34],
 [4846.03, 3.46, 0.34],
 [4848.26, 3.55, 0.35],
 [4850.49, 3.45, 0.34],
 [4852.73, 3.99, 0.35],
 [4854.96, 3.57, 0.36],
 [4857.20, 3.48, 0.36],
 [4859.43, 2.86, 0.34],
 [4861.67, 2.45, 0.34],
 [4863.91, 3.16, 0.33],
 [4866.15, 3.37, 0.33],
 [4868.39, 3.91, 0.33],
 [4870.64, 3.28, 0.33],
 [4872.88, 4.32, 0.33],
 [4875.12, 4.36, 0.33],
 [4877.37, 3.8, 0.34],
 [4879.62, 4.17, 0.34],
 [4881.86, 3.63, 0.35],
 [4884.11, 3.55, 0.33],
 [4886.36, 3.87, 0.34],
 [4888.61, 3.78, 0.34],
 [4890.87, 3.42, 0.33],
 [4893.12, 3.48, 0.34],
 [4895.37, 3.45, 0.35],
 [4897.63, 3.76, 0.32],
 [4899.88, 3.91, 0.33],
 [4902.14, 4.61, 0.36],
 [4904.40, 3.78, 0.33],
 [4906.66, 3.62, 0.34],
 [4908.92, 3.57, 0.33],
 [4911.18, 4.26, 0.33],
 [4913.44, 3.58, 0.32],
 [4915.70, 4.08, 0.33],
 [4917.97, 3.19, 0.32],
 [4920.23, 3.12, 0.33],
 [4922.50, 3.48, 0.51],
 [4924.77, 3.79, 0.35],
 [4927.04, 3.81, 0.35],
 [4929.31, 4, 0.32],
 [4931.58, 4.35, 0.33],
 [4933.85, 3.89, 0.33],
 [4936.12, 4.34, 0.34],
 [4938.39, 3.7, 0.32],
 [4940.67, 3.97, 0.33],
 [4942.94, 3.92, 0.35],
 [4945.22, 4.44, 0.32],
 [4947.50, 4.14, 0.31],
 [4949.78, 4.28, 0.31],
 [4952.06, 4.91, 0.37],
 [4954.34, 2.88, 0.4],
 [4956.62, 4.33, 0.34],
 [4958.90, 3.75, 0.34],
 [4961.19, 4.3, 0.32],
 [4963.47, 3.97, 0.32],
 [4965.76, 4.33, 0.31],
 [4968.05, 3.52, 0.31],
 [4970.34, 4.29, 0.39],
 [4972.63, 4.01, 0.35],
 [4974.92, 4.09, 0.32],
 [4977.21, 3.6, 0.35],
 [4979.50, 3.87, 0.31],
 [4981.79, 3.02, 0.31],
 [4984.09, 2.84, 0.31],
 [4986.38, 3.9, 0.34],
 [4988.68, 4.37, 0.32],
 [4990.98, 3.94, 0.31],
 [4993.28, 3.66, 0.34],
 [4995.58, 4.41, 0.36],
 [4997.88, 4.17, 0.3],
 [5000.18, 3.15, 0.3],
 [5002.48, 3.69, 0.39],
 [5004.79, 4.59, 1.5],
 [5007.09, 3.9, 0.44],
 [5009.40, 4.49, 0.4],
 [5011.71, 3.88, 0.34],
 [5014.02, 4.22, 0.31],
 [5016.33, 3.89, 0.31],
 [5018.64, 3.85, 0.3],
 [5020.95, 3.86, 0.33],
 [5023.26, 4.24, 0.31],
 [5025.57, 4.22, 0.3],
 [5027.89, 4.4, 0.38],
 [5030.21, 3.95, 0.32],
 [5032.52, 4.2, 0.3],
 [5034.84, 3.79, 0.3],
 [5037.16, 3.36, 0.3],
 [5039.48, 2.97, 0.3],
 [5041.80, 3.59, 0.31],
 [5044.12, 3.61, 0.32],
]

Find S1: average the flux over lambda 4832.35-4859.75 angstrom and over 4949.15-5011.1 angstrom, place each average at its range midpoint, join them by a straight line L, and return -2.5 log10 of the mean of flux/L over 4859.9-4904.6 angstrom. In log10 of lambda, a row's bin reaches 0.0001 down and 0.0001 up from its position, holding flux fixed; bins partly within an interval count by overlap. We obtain 0.03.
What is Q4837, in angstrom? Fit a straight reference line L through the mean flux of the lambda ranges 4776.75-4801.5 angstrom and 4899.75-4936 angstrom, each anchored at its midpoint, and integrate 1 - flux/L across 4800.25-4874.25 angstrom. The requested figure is 5.65 angstrom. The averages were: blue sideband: 4.3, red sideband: 3.83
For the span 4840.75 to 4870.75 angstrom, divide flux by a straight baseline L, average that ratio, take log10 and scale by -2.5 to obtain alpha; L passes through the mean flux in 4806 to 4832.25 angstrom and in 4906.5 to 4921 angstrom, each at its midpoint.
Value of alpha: 0.12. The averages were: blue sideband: 4.05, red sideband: 3.65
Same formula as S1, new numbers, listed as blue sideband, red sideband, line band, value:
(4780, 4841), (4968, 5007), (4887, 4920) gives 0.07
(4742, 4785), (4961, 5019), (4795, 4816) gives -0.03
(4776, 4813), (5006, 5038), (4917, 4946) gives 0.07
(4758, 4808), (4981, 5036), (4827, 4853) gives 0.04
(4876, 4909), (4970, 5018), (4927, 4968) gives -0.06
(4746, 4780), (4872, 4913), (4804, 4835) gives -0.03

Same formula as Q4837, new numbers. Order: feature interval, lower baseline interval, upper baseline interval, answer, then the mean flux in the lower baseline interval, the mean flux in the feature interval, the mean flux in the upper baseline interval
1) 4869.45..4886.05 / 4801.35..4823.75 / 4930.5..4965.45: 0.9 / 4.1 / 3.87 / 4.08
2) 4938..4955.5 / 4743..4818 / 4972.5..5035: -0.4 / 4.04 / 4.04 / 3.94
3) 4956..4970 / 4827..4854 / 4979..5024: -0.5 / 3.9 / 4.04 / 3.89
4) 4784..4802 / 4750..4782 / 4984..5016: -1.0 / 4.03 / 4.24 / 3.98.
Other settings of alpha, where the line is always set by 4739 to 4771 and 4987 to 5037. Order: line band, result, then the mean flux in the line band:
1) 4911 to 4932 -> 0.069 mag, 3.72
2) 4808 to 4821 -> -0.069 mag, 4.16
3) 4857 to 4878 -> 0.129 mag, 3.49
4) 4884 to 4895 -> 0.096 mag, 3.61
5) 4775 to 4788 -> -0.108 mag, 4.28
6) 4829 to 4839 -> -0.018 mag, 3.98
